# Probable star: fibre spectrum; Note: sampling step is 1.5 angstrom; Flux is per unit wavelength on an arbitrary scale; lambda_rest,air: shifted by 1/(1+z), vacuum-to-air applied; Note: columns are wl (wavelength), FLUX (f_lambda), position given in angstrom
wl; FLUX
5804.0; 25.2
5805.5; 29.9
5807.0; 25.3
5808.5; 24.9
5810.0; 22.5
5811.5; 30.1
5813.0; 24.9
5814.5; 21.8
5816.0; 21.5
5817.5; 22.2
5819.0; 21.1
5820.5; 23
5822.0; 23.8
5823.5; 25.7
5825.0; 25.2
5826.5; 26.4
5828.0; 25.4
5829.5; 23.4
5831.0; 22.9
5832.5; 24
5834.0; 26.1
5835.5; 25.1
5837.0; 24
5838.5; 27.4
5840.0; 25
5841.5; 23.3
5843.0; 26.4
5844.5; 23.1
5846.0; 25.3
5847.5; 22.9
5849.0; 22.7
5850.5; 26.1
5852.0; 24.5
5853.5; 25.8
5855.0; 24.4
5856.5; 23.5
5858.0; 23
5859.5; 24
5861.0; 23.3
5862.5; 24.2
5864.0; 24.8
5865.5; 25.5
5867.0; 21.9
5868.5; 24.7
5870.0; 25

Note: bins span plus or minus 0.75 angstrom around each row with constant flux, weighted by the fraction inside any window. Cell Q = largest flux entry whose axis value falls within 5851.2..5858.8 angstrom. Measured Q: 25.8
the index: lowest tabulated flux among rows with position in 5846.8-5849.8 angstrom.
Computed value 22.7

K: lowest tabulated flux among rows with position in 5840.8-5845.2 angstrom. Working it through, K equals 23.1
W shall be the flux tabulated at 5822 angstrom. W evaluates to 23.8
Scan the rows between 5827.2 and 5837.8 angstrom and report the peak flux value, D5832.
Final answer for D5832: 26.1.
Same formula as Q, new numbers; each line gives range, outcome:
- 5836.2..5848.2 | 27.4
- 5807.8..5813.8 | 30.1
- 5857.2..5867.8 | 25.5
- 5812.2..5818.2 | 24.9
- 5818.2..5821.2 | 23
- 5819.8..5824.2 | 25.7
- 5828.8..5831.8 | 23.4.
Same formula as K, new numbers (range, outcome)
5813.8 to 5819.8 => 21.1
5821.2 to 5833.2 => 22.9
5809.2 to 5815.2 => 21.8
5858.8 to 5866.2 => 23.3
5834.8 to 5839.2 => 24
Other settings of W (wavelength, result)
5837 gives 24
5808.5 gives 24.9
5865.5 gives 25.5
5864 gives 24.8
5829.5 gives 23.4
